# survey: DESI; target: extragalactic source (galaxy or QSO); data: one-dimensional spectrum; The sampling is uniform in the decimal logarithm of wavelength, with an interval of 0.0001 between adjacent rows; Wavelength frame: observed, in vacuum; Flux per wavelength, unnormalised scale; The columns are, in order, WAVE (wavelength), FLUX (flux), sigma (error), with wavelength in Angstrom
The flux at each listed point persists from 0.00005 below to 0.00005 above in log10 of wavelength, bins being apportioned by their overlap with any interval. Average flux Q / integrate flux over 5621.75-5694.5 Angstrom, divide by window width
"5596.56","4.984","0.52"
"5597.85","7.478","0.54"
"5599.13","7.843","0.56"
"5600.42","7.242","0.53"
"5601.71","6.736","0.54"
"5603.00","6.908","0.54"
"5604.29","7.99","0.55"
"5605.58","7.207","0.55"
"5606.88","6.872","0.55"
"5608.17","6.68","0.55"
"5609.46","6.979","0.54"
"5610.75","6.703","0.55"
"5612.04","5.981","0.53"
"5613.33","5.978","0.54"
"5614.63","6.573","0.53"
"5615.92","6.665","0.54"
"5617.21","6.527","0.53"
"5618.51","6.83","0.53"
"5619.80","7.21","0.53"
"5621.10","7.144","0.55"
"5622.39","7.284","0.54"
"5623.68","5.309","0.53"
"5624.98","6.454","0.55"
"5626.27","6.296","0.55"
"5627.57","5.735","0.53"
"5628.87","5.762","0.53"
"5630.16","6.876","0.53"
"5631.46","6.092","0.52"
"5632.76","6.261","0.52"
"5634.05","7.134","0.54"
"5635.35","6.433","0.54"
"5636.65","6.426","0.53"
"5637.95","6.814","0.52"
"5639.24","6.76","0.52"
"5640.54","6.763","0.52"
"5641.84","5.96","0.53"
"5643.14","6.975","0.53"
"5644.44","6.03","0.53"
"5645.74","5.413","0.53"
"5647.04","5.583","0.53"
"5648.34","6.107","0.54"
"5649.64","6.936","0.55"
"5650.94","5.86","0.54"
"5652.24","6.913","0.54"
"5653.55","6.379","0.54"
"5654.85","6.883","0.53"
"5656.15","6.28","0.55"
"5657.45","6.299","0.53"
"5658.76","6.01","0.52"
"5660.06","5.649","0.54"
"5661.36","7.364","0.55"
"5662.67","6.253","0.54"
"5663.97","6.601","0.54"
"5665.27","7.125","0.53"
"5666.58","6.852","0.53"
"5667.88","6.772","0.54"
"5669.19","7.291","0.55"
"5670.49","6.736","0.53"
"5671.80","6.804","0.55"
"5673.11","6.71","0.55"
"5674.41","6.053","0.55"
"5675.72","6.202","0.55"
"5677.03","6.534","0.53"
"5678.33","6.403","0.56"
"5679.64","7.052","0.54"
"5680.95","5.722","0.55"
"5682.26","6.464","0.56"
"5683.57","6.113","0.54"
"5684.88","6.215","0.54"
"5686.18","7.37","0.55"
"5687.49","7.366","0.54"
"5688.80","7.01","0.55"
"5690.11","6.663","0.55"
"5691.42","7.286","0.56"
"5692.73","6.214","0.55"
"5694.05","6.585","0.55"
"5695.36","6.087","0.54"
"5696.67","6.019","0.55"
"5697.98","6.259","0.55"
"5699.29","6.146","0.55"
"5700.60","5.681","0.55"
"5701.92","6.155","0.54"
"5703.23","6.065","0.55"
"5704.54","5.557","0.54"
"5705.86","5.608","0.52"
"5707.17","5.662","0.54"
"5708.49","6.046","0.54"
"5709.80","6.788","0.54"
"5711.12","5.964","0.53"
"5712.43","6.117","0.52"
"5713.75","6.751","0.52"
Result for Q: 6.49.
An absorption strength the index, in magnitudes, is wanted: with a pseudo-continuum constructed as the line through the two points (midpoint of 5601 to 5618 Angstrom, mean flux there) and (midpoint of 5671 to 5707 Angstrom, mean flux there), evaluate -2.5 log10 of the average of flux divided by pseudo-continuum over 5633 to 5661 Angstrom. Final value 0.03 mag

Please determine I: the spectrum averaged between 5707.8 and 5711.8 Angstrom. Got 6.26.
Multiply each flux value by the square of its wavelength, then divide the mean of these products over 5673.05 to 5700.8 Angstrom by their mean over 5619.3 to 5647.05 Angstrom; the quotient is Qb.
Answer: 1.0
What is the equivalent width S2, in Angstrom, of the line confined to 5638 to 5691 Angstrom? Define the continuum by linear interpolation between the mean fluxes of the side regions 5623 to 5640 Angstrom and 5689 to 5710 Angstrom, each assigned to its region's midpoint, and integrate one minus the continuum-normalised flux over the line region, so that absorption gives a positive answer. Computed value -2.2 Angstrom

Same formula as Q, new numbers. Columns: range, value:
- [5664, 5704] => 6.53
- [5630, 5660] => 6.38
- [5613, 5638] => 6.49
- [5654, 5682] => 6.55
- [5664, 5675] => 6.79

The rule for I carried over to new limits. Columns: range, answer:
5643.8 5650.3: 6.02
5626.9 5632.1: 6.11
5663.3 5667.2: 6.86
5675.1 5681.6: 6.38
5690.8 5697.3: 6.43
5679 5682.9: 6.4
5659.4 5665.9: 6.6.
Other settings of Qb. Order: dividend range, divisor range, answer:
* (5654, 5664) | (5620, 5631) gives 1.02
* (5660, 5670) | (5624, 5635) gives 1.09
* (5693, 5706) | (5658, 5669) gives 0.93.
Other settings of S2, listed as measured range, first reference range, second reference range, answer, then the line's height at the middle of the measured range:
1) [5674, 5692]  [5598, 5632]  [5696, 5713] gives -1.3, 6.17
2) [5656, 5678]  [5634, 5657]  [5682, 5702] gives -0.4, 6.44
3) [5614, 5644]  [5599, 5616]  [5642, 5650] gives -0.4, 6.45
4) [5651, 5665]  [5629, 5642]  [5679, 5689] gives 0.3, 6.59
